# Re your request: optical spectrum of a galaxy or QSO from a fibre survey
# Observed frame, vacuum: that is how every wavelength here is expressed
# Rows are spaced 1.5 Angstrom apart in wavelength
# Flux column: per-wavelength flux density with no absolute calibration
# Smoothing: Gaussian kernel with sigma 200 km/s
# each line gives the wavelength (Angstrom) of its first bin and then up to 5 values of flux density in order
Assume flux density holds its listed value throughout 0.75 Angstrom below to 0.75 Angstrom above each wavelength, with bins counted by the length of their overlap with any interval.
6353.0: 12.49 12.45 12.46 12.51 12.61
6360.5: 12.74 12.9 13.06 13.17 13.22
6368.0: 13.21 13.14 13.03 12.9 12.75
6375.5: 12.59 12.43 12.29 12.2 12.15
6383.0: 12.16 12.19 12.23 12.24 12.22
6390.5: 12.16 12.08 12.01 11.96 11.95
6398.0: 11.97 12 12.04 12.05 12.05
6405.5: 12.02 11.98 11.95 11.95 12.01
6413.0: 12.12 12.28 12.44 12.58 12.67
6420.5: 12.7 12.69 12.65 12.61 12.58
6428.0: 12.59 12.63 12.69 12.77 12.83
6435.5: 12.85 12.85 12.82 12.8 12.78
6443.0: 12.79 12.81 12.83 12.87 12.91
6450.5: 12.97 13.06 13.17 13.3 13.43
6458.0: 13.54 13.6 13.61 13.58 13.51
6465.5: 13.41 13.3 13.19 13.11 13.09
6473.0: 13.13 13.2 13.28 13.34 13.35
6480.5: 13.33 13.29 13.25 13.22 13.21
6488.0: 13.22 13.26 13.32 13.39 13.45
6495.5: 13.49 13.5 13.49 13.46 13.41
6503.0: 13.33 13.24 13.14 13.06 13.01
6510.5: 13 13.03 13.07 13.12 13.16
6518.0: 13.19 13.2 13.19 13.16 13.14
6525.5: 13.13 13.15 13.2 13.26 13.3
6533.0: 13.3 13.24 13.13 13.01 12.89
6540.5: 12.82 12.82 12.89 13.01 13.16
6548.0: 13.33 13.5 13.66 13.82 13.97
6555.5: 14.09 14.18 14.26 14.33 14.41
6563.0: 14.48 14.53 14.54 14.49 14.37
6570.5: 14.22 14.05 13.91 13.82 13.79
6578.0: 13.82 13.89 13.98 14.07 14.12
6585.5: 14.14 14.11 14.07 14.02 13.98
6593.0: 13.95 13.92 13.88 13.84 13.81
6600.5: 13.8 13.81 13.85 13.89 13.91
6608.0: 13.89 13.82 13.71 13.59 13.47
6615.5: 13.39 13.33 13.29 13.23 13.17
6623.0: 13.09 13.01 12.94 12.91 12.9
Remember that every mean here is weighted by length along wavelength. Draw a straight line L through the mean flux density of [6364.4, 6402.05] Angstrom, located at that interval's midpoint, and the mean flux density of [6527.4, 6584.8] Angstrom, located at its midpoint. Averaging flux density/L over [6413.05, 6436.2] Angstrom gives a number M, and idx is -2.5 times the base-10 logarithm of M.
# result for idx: 0.009 mag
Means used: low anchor 12.4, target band 12.6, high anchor 13.7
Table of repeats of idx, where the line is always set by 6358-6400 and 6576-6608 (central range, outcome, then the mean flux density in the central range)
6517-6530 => 0.024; 13.2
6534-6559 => 0.019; 13.4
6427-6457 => 0.003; 12.9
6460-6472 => -0.023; 13.4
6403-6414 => 0.059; 12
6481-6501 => -0.008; 13.4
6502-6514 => 0.020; 13.1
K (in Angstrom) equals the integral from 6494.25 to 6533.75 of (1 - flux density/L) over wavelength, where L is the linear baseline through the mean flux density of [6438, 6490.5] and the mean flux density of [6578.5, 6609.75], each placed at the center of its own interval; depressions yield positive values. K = 0.7 Angstrom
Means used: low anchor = 13.2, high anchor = 13.9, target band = 13.2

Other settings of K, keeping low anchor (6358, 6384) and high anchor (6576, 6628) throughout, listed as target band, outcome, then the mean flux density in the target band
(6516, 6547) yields 0.7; 13.1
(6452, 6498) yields -0.6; 13.3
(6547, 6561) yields -0.4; 13.9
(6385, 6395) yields 0.5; 12.1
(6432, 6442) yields 0.1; 12.8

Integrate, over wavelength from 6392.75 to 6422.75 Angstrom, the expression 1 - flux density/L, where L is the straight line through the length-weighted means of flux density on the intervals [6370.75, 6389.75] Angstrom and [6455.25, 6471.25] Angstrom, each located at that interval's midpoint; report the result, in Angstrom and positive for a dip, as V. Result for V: 1.3 Angstrom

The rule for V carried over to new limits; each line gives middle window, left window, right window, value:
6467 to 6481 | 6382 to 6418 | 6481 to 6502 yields -0.1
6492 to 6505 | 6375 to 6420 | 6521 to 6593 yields -0.3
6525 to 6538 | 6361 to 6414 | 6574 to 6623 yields 0.1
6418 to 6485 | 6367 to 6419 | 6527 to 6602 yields -1.3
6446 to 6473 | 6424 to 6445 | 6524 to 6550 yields -0.9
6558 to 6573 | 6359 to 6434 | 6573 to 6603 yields -0.7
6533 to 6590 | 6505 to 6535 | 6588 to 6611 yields -1.1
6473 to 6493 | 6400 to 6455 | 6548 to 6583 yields -0.1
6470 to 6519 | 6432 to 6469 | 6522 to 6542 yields -0.5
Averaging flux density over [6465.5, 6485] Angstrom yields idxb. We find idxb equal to 13.2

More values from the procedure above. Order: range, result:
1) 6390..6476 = 12.7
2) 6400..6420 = 12.2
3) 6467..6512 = 13.3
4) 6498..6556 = 13.2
